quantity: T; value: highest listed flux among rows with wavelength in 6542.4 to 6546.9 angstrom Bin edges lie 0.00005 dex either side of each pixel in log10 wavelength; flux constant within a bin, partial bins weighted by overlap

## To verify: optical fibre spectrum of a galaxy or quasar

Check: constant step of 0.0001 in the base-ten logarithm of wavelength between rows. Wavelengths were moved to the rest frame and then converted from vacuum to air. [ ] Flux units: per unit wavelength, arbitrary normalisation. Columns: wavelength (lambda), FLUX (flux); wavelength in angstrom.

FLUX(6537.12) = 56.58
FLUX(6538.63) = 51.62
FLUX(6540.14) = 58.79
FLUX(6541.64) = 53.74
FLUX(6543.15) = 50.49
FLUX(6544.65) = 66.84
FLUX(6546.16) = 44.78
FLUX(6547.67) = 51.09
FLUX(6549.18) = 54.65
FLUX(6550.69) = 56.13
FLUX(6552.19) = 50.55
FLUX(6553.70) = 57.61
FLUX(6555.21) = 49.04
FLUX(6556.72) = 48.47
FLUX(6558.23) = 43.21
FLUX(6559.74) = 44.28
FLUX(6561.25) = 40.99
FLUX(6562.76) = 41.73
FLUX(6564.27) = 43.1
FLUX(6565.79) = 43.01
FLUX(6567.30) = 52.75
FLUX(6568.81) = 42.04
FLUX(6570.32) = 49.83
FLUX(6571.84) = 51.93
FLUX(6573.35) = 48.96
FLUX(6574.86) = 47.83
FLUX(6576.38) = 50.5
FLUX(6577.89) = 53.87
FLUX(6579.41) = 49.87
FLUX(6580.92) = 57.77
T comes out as 66.84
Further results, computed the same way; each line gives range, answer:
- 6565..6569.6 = 52.75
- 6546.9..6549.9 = 54.65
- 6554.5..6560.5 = 49.04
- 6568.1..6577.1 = 51.93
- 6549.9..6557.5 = 57.61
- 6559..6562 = 44.28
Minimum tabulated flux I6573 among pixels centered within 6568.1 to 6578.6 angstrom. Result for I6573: 42.04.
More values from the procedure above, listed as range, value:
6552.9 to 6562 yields 40.99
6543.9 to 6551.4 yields 44.78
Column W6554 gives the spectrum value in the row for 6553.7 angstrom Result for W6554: 57.61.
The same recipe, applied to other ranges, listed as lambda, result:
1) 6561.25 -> 40.99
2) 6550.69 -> 56.13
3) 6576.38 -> 50.5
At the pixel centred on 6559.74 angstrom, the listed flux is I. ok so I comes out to 44.28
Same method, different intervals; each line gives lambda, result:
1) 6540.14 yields 58.79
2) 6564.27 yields 43.1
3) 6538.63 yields 51.62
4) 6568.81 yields 42.04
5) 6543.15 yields 50.49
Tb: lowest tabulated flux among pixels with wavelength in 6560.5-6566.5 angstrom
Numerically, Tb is 40.99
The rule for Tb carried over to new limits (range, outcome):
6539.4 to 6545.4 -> 50.49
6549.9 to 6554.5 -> 50.55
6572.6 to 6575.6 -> 47.83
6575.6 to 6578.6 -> 50.5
